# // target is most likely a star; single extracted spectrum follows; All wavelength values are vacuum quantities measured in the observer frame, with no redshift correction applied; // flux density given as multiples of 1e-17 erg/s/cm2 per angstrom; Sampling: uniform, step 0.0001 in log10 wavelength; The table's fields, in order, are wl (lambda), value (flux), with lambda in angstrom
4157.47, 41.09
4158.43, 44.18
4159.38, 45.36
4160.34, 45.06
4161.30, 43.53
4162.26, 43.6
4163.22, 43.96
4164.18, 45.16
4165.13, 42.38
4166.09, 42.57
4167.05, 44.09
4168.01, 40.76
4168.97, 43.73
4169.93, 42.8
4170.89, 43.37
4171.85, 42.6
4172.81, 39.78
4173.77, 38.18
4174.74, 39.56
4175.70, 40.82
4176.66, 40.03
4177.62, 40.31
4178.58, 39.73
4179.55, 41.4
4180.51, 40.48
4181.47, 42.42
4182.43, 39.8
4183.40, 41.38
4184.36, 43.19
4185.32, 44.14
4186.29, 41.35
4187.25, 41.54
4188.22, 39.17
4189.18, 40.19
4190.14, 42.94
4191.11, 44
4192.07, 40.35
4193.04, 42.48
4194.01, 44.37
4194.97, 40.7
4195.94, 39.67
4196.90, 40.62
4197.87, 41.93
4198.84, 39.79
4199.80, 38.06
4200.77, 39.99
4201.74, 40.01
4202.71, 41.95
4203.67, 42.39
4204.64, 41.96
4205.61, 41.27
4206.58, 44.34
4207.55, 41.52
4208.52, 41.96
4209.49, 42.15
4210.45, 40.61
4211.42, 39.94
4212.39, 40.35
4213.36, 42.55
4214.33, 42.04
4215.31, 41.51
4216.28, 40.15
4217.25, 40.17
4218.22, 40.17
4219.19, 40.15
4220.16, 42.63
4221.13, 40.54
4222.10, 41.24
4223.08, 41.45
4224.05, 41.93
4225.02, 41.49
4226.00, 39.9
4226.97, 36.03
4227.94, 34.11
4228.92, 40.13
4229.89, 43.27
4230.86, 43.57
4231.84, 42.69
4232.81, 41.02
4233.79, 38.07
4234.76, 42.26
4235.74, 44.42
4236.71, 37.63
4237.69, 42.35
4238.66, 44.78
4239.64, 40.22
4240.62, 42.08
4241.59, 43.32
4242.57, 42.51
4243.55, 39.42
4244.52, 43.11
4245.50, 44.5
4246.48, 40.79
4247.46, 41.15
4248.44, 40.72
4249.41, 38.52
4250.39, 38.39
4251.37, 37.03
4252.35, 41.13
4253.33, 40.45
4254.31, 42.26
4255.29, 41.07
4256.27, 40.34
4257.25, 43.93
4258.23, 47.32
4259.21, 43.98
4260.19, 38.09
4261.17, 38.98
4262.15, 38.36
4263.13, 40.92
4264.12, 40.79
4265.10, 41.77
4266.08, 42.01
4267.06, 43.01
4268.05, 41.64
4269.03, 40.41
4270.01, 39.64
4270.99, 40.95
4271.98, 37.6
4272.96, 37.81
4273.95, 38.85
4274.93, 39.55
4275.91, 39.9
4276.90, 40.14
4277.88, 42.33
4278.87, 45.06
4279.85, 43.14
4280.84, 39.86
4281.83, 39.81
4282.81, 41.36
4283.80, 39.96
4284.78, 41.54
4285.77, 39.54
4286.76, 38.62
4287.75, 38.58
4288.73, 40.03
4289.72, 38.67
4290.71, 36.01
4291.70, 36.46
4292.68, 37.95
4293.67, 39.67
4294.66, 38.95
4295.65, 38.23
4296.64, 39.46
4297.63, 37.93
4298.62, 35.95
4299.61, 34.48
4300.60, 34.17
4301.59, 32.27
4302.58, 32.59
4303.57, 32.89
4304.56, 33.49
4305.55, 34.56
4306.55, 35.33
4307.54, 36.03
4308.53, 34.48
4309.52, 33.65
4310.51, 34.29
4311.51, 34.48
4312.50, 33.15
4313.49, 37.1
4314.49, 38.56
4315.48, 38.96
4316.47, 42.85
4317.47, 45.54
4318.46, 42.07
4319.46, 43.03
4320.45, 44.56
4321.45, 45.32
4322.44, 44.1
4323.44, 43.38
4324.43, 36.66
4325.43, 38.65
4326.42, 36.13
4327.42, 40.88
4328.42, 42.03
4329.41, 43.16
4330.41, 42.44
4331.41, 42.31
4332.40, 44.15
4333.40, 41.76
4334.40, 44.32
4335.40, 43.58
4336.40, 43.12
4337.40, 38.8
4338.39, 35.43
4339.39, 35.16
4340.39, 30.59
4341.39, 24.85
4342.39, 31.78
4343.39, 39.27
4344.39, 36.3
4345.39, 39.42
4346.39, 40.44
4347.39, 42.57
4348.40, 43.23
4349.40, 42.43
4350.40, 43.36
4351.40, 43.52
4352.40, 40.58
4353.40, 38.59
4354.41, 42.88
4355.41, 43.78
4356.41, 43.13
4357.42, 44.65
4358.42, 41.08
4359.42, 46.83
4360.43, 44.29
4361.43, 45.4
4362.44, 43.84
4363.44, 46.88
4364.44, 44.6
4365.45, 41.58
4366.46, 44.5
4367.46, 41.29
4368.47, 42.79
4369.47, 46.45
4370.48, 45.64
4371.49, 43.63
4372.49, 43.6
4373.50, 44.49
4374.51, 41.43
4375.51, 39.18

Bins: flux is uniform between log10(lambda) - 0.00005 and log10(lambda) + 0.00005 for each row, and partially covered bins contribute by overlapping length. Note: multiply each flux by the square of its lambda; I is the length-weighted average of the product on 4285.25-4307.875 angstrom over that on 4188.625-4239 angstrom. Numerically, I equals 0.9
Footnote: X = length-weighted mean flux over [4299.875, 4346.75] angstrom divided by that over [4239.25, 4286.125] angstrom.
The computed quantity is 0.93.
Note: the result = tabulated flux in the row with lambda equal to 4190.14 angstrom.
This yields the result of 42.94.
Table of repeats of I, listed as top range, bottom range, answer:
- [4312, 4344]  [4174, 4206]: 1.03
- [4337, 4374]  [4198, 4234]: 1.08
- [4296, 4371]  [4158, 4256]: 1.02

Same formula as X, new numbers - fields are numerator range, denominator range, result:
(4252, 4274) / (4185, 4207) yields 0.99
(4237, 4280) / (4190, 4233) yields 1.00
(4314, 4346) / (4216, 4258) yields 0.98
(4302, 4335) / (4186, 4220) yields 0.95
